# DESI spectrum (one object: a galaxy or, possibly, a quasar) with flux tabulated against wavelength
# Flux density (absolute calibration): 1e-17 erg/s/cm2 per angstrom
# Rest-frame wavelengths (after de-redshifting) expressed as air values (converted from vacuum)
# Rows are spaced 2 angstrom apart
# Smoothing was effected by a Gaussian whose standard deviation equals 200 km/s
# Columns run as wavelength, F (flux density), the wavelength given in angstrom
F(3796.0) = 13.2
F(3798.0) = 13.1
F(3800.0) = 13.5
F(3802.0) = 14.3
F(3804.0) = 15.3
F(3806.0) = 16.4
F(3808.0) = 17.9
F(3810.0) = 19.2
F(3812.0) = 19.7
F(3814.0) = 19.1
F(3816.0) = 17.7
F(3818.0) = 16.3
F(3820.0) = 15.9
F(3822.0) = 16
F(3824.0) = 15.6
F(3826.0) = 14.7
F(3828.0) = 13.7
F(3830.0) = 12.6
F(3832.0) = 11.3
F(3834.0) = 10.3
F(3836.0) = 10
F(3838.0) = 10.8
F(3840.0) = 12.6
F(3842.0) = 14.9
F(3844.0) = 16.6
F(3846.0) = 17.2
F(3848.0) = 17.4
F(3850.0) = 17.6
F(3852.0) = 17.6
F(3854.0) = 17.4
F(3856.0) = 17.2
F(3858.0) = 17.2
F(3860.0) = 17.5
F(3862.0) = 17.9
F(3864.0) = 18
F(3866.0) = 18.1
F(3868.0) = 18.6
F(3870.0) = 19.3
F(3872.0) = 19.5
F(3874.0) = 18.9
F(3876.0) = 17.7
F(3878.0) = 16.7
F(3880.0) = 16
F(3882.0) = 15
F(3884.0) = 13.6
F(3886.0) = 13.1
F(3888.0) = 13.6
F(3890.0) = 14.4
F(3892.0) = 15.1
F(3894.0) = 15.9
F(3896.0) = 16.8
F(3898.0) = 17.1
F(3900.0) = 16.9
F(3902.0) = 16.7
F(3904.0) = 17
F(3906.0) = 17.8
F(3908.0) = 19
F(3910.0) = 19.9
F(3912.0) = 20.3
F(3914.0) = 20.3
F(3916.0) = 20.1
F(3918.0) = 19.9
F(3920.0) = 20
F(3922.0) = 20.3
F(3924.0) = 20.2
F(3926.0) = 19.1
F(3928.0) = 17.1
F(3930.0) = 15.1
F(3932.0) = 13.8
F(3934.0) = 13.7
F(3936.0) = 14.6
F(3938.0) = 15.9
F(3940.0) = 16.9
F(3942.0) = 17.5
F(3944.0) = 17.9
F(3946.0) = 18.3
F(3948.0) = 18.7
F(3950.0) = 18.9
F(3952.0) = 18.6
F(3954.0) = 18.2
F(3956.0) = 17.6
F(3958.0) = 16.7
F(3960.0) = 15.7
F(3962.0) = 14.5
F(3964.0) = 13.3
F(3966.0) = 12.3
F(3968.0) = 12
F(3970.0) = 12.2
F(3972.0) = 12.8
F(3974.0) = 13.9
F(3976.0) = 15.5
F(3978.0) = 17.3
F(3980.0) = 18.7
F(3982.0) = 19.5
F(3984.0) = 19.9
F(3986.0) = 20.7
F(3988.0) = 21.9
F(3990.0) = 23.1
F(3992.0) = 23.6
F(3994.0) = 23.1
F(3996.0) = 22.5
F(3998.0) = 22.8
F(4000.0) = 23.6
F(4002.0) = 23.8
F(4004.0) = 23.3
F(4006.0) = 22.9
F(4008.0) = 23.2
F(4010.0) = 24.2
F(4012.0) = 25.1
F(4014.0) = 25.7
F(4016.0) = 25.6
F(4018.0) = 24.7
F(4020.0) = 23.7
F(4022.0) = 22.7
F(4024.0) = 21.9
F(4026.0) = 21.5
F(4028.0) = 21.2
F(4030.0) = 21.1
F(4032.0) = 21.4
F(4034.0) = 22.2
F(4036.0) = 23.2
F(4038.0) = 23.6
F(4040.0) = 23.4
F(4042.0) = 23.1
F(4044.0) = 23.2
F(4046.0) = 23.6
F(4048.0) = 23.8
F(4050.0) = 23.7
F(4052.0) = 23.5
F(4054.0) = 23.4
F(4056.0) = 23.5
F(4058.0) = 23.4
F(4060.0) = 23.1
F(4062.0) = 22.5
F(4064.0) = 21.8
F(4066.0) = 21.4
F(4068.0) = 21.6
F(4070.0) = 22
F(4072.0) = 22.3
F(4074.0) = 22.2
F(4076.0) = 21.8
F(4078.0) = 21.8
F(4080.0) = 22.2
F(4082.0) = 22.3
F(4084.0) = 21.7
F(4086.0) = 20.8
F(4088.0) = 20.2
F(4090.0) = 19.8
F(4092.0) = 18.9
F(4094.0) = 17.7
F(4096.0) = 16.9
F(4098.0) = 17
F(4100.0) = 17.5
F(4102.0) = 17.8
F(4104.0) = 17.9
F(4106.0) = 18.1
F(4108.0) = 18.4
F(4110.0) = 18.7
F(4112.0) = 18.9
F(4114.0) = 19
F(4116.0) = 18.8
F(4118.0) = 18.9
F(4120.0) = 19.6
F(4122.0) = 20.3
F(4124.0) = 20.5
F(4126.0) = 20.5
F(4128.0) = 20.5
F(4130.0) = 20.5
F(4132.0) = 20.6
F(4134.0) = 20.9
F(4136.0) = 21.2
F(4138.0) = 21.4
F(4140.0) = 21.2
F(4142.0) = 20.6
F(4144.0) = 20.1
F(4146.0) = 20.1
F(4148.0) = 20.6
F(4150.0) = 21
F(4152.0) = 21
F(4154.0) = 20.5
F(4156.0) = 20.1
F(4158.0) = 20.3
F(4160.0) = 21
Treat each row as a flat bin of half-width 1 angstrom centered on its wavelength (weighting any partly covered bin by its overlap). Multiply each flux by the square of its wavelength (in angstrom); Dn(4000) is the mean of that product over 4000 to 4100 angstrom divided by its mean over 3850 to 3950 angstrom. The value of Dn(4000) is 1.38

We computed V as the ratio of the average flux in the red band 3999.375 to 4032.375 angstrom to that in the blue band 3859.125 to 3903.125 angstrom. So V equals 1.40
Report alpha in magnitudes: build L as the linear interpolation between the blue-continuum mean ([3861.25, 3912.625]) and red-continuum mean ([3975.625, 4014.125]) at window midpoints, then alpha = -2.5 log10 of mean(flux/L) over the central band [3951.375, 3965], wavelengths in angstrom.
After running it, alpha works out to 0.24 mag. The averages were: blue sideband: 17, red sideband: 22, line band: 16.3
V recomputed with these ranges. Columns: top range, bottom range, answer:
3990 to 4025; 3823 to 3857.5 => 1.62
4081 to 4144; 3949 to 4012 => 1.03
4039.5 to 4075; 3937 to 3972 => 1.42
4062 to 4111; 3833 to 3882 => 1.22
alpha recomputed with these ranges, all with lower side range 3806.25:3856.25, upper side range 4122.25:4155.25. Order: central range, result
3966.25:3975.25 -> 0.366 mag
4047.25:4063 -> -0.208 mag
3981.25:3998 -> -0.200 mag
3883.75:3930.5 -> -0.045 mag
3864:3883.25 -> -0.093 mag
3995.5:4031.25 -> -0.245 mag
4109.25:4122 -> 0.067 mag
